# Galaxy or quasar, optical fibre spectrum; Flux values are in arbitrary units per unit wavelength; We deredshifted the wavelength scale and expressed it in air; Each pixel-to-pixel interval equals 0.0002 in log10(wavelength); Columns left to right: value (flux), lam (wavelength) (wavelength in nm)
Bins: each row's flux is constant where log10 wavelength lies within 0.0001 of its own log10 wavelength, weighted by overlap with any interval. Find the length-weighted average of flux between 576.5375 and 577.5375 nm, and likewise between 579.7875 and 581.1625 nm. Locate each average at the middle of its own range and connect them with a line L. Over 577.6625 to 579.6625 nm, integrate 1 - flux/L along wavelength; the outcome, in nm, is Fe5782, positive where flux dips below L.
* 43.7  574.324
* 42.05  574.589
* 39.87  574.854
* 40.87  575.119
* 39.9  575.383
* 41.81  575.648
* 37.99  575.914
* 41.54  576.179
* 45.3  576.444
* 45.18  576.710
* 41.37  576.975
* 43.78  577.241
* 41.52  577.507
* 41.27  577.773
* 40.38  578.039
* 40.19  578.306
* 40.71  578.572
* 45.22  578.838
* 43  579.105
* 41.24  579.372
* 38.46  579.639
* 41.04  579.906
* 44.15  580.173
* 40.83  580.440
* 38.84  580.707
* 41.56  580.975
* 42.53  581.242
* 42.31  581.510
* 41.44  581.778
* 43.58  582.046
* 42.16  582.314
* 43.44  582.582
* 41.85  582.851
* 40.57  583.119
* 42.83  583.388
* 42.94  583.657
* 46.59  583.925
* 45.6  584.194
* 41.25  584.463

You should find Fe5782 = 0.040 nm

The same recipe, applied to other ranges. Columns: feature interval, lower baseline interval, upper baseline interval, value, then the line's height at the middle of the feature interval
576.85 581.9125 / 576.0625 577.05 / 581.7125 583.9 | 0.180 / 43.1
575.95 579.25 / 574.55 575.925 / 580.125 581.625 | -0.110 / 41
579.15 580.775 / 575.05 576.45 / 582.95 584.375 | 0.053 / 42.3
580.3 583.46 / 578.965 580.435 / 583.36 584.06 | 0.091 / 43.1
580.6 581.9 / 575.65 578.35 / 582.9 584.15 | 0.044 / 42.8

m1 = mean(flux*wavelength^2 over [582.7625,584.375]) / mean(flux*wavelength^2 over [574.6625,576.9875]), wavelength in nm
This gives 1.07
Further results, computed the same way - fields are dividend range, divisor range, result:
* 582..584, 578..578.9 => 1.05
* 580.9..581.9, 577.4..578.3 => 1.04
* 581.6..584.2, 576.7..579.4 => 1.04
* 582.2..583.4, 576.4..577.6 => 0.99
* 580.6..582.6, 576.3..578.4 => 1.00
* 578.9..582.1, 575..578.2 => 1.01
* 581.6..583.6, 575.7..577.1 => 1.02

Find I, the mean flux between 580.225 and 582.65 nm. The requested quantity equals 41.9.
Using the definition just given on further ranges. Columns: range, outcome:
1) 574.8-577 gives 41.6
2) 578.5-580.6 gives 41.8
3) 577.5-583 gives 41.7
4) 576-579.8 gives 42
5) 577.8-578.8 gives 41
